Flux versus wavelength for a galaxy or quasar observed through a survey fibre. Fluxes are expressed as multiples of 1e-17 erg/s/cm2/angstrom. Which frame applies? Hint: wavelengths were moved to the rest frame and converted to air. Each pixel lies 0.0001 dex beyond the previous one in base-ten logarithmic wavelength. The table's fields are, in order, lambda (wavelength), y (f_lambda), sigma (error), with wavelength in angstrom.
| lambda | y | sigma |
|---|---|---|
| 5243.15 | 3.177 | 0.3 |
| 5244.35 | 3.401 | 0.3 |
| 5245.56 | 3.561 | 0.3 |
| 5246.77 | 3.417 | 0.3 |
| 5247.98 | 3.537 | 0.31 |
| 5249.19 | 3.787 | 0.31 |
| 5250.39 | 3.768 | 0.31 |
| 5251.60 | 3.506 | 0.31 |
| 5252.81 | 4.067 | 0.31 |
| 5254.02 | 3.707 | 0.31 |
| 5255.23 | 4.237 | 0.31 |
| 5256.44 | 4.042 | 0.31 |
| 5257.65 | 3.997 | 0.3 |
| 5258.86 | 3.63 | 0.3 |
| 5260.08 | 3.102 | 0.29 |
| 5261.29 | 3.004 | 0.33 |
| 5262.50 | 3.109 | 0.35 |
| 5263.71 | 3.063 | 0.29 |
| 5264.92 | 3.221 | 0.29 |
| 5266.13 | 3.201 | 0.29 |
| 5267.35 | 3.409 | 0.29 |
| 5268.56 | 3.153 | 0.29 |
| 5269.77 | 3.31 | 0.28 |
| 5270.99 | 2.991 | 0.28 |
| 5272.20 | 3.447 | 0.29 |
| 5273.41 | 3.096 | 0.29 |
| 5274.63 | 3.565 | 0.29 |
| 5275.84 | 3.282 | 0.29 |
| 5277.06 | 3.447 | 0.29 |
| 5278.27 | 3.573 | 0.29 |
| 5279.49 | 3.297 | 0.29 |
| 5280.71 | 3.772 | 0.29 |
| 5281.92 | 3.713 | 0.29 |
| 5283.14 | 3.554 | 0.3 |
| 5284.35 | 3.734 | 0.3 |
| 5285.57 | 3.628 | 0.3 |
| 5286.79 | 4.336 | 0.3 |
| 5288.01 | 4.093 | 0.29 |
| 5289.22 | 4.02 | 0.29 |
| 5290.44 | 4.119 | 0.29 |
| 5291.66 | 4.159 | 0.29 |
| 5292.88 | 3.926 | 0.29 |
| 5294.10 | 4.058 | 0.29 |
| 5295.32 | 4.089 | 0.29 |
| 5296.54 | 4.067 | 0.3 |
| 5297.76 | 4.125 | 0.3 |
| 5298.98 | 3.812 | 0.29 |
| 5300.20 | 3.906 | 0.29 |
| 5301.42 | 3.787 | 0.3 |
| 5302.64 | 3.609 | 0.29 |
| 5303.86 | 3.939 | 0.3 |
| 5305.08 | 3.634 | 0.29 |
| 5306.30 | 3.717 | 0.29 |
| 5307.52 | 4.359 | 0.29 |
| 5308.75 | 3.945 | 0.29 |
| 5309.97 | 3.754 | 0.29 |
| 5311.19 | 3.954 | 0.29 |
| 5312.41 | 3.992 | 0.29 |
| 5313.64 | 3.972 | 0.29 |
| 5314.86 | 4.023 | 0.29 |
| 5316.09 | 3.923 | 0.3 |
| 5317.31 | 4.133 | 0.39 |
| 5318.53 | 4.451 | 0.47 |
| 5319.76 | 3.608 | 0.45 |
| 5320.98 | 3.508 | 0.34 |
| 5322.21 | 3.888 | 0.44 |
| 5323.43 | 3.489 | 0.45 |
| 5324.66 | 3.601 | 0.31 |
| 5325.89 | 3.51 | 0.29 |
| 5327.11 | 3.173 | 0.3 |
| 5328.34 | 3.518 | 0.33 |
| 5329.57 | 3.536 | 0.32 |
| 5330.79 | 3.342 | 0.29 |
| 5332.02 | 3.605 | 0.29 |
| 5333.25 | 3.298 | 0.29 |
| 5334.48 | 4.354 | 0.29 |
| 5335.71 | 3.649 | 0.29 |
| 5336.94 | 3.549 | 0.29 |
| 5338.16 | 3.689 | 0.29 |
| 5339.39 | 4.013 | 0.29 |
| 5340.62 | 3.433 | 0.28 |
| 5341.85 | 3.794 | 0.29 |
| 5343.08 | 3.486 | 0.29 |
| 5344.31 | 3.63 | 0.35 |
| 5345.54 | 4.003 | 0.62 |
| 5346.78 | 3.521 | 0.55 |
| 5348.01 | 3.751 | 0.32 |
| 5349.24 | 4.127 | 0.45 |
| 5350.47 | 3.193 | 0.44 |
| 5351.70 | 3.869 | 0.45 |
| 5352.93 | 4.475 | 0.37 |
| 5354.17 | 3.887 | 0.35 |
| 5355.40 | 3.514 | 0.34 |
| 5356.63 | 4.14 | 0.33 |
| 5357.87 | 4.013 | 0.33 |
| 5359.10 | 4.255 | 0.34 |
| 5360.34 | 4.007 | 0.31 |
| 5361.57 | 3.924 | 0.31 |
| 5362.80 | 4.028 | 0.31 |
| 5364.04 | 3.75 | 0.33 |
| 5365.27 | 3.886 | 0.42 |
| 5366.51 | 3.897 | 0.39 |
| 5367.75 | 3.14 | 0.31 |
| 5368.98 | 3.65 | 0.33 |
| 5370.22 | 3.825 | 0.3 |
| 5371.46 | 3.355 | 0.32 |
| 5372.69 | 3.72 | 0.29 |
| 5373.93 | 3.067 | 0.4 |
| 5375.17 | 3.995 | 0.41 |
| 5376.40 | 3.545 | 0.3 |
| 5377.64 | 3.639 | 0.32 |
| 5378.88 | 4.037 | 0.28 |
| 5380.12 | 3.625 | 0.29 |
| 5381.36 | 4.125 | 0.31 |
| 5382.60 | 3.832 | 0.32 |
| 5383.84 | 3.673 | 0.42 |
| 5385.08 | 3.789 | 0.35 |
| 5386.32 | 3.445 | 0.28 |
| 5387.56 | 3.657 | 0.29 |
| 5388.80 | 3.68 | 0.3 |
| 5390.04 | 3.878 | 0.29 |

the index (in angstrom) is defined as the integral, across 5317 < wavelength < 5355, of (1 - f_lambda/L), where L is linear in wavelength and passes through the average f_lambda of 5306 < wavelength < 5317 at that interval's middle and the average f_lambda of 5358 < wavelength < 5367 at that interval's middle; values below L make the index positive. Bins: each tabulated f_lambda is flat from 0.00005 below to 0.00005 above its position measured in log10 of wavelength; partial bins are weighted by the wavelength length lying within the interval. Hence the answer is 2.51 angstrom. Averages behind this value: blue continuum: 3.97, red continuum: 3.97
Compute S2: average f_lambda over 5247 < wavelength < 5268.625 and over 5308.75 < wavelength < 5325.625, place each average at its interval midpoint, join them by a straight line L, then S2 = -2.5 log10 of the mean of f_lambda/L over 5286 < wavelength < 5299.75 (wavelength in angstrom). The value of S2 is -0.09 mag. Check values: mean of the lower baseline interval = 3.54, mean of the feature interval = 4.06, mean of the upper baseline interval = 3.86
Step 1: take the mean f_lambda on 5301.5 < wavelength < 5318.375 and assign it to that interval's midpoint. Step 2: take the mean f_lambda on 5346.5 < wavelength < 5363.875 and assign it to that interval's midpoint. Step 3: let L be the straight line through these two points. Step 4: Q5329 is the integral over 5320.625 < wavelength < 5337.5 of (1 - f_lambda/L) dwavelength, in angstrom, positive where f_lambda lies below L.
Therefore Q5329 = 1.5 angstrom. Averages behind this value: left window 3.93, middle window 3.57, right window 3.91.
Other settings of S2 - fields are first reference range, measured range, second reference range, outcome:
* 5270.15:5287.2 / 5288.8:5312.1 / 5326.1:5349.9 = -0.11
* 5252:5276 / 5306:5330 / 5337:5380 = -0.05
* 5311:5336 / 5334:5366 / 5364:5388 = -0.04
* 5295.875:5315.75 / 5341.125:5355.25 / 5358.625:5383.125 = 0.01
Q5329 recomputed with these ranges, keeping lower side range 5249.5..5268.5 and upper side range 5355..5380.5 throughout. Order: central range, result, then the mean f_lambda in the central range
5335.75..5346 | 0.0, 3.7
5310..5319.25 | -1.0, 4.04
